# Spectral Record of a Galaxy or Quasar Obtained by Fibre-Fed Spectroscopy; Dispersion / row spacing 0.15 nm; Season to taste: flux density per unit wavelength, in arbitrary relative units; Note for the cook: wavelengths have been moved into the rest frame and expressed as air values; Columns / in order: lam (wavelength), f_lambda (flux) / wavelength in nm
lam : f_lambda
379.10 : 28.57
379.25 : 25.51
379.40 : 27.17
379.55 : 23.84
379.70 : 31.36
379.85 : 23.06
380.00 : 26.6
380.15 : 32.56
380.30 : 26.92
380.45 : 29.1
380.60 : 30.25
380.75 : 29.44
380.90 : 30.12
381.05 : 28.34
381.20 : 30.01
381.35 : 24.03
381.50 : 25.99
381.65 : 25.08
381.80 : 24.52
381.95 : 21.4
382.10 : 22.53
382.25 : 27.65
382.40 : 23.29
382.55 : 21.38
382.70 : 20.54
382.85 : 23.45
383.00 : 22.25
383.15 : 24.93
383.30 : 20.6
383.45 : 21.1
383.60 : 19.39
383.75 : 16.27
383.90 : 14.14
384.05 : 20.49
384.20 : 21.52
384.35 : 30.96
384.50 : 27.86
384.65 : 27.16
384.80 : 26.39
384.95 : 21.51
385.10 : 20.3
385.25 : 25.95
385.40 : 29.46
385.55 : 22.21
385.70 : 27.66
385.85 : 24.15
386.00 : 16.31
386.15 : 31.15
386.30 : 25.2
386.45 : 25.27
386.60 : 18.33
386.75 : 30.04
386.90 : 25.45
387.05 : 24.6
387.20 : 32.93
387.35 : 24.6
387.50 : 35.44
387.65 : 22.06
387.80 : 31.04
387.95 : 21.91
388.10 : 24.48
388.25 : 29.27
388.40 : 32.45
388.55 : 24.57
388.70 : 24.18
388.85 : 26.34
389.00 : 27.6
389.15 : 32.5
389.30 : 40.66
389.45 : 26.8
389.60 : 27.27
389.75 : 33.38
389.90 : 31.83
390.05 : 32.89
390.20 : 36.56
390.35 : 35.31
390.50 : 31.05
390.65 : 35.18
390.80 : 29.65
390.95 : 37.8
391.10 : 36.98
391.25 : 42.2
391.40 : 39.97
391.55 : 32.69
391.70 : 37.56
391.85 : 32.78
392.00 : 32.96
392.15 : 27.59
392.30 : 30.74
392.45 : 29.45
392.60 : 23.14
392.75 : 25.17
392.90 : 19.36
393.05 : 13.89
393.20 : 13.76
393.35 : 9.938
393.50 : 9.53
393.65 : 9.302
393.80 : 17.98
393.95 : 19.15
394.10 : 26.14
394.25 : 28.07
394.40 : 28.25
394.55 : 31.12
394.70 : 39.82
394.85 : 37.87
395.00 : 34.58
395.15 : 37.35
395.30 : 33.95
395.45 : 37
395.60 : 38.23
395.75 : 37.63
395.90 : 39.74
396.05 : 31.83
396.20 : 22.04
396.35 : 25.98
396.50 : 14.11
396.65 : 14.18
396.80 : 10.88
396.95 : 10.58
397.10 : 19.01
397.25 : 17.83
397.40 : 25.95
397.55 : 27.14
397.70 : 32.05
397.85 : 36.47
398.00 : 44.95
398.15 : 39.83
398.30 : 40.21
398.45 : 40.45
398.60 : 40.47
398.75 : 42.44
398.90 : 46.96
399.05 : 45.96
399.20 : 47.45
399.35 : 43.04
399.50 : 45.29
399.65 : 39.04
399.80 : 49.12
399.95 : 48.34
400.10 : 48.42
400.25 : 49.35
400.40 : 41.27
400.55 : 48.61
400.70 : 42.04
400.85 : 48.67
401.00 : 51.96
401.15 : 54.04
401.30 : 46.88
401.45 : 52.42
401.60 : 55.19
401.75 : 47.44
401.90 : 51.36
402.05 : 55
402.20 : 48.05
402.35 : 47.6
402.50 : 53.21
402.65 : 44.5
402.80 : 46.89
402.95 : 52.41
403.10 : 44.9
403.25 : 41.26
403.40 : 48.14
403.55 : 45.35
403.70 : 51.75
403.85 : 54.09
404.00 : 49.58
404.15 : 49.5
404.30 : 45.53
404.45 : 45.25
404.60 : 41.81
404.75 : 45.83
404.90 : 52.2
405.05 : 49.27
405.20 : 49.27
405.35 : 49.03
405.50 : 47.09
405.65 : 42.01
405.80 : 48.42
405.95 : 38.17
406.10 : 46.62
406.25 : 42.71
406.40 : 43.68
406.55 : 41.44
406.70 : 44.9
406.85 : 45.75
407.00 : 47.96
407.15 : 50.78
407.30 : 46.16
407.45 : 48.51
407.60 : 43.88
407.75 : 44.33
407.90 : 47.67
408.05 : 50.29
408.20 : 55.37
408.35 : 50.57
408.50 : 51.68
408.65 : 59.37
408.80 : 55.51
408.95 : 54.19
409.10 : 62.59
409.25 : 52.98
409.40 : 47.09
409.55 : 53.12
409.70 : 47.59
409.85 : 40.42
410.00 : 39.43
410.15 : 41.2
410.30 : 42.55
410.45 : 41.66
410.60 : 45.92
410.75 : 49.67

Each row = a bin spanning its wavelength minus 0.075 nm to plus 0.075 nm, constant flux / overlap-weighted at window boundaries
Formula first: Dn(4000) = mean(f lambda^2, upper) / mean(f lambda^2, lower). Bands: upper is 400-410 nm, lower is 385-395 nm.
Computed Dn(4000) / 1.88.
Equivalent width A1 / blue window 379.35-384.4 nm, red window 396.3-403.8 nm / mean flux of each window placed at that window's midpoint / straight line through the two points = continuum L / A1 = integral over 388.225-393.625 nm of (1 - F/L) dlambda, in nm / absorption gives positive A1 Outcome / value 0.61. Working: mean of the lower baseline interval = 24.7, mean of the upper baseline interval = 41.4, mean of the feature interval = 29.1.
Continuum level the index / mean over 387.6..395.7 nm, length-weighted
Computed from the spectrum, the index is 29.1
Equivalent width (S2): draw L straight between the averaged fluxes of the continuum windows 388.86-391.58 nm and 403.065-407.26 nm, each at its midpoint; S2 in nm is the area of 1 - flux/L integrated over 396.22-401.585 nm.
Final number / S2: 0.45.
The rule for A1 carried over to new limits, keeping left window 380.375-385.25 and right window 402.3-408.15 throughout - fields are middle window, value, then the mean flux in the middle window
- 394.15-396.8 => 0.45 nm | 30.7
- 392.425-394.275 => 0.88 nm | 18.3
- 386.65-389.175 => 0.16 nm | 27.4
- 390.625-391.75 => -0.13 nm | 36.5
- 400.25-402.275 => -0.31 nm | 49.5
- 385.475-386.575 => 0.13 nm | 24.3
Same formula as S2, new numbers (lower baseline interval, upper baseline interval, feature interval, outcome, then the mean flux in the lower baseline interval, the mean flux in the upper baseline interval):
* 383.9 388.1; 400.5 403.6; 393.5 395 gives 0.47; 25.3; 48.9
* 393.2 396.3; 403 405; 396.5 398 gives 0.50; 28.1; 47.4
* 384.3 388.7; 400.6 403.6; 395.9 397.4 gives 0.77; 26.1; 48.9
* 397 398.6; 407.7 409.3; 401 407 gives -0.49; 32.4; 53.3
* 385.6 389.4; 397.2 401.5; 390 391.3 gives -0.16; 27.1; 42.7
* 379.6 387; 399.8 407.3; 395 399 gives 0.90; 24.8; 47.7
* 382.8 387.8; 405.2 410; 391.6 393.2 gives 0.26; 24.3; 48.3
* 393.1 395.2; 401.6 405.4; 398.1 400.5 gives -0.43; 24.2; 48.5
